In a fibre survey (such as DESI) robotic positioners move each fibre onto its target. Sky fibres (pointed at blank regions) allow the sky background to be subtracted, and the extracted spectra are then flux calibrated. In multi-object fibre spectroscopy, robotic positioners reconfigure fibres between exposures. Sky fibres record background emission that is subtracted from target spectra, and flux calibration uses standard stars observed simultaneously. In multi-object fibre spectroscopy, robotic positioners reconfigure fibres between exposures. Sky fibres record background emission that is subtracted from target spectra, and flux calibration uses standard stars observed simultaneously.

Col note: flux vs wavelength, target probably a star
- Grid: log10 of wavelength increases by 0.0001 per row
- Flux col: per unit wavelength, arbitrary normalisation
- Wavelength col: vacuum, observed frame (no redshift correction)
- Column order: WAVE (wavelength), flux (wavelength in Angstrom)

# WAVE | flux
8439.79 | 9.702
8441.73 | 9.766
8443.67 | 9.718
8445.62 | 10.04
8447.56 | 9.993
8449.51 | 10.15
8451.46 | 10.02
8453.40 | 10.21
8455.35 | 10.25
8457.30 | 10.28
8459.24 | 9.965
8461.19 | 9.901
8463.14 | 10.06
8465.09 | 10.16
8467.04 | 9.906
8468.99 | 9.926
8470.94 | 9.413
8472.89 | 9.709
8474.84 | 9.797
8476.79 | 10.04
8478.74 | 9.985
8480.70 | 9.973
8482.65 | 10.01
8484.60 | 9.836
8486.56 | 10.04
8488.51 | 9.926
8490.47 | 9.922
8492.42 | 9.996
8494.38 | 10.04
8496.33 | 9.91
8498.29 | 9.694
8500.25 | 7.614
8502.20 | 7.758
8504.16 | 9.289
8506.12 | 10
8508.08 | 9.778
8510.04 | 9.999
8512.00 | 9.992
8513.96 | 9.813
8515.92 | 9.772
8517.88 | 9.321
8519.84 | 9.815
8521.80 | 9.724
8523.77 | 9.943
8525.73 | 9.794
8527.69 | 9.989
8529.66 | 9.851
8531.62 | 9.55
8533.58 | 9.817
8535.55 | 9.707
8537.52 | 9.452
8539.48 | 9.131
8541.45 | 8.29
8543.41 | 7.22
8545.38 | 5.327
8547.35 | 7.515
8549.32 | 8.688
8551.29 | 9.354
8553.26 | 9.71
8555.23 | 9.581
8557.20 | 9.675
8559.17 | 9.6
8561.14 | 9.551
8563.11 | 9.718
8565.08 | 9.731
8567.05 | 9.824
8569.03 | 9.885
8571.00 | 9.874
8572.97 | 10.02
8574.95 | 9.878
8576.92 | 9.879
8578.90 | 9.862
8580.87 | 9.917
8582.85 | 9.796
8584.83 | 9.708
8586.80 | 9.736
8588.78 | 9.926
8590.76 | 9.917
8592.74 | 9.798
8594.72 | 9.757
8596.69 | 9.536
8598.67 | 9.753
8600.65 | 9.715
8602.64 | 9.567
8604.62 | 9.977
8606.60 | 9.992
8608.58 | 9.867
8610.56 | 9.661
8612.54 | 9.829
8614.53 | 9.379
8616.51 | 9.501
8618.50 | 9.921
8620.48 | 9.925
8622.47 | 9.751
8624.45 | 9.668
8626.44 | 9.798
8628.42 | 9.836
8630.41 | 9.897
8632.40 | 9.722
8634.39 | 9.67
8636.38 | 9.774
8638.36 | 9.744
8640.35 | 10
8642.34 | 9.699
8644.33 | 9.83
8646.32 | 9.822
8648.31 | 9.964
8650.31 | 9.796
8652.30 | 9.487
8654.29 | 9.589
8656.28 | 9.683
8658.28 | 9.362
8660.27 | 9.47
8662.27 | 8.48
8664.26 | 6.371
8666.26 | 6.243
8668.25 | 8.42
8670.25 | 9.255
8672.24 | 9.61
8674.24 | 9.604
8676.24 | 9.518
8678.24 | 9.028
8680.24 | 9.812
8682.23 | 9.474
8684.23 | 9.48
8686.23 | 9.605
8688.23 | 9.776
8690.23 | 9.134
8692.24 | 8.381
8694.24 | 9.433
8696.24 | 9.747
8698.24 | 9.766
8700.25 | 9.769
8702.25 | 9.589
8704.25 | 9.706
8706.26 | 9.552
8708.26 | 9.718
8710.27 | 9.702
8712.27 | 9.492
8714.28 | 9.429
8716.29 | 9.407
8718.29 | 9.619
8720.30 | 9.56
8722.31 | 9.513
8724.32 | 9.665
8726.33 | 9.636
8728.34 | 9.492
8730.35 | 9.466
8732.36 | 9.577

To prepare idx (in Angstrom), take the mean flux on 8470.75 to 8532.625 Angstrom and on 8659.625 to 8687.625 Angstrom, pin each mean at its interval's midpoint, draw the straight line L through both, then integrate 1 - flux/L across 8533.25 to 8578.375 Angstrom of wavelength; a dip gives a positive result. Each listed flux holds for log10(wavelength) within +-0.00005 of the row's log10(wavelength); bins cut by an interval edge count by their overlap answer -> 1.2 Angstrom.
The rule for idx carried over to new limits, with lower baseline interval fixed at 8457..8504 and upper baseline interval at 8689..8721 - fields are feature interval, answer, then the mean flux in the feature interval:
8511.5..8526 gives -0.11 Angstrom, 9.76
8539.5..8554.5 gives 2.40 Angstrom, 8.11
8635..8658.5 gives -0.44 Angstrom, 9.74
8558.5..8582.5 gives -0.44 Angstrom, 9.82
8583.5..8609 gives -0.46 Angstrom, 9.79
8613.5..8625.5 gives -0.13 Angstrom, 9.69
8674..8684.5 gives 0.05 Angstrom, 9.48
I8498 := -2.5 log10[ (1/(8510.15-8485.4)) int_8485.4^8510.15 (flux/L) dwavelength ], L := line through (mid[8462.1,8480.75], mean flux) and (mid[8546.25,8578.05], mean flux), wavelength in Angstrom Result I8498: 0.03 mag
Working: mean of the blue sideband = 9.89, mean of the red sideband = 9.52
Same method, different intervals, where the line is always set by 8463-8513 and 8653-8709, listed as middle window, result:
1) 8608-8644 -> -0.05 mag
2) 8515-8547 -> 0.05 mag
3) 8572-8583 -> -0.05 mag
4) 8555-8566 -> -0.01 mag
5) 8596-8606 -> -0.03 mag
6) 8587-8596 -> -0.04 mag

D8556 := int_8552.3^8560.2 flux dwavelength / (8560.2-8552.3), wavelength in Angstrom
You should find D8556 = 9.64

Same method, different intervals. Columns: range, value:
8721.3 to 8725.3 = 9.58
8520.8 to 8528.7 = 9.86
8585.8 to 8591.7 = 9.86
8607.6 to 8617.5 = 9.65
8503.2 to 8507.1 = 9.64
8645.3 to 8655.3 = 9.73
